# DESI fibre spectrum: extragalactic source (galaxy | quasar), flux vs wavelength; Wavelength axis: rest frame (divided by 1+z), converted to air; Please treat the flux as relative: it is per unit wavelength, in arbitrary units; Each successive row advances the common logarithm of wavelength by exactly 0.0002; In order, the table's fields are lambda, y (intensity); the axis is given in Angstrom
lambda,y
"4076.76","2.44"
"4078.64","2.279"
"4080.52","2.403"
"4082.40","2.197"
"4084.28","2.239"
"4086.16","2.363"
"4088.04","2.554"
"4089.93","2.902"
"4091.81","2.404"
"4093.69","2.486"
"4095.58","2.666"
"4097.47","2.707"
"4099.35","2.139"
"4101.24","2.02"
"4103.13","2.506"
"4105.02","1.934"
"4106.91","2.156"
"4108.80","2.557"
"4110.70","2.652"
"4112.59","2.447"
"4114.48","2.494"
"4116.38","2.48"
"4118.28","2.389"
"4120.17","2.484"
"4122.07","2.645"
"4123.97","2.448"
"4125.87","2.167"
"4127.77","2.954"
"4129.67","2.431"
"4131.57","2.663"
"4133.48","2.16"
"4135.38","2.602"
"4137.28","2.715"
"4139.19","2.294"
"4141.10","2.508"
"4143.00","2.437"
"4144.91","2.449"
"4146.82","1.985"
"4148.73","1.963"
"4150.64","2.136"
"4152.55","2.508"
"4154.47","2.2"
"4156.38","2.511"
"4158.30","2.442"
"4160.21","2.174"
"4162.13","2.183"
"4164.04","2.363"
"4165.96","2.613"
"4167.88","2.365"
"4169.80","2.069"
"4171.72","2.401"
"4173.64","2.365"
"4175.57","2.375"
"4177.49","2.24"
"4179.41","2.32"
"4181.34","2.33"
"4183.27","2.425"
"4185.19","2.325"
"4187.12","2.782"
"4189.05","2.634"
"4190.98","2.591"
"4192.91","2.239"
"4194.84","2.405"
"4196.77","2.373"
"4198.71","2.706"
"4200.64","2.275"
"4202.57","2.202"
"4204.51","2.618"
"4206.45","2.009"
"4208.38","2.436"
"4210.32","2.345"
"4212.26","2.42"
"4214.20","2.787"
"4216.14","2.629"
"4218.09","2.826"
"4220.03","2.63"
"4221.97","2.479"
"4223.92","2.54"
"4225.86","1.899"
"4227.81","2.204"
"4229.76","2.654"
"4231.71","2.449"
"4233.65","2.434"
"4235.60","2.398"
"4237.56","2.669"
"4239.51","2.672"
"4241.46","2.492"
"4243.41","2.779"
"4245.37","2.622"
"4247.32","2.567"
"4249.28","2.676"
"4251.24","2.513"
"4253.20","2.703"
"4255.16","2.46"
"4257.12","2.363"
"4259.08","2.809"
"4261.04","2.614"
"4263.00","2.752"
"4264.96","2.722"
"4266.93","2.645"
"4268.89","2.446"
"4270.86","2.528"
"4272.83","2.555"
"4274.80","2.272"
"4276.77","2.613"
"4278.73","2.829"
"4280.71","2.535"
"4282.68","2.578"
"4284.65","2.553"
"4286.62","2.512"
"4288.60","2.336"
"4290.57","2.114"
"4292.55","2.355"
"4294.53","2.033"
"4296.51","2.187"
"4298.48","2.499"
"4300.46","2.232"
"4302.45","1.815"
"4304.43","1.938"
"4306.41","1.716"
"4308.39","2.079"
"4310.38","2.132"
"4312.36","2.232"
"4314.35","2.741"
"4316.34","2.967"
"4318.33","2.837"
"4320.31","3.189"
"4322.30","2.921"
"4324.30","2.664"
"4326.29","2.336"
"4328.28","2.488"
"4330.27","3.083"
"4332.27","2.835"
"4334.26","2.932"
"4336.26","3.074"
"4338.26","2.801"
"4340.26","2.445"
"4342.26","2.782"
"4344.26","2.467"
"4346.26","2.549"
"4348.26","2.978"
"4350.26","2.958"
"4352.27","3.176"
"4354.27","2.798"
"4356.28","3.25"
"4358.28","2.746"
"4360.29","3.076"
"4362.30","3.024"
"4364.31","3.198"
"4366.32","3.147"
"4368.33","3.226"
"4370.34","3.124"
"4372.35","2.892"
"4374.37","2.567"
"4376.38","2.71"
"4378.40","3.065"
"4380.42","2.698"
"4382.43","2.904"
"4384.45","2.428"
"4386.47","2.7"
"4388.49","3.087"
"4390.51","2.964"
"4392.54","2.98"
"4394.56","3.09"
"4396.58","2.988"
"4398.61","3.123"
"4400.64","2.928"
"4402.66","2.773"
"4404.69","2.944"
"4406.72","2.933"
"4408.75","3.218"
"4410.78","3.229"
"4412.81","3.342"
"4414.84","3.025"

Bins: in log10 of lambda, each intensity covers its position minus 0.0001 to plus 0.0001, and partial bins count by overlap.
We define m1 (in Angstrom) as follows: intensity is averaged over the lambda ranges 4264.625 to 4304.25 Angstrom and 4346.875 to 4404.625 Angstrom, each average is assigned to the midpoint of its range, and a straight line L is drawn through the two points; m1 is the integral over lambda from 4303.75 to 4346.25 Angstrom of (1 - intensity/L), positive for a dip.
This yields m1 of 0.7 Angstrom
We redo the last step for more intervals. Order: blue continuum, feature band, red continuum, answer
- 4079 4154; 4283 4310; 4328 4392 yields 5.6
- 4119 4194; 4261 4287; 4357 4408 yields 0.9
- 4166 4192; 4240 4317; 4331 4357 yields 6.4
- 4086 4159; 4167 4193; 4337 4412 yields 1.5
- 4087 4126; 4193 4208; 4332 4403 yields 1.4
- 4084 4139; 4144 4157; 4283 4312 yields 0.9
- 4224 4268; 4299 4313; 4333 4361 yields 3.6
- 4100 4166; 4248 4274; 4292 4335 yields -1.7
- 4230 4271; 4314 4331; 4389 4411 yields -0.1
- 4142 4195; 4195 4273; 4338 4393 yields 0.2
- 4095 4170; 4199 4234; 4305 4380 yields 1.5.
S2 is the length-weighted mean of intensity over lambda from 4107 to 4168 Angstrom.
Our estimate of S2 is 2.42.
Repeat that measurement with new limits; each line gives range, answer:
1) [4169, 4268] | 2.49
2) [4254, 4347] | 2.52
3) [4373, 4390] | 2.78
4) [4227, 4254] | 2.56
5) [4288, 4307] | 2.13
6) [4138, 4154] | 2.29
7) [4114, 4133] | 2.51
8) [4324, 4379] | 2.87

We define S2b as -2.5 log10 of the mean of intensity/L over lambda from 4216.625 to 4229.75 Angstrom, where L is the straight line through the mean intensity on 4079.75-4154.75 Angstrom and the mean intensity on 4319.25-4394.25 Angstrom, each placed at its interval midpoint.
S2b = 0.070 mag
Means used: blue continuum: 2.41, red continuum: 2.87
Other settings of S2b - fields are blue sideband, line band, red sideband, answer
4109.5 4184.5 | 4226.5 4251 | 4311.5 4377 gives 0.029 mag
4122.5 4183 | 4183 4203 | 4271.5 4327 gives -0.034 mag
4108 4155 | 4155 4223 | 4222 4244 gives 0.012 mag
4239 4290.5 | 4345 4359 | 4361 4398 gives -0.026 mag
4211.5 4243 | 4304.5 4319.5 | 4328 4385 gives 0.166 mag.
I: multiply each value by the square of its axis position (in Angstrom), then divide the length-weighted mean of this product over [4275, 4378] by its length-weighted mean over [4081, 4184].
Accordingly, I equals 1.22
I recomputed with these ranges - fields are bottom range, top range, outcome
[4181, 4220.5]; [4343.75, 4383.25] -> 1.28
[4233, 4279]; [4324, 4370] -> 1.16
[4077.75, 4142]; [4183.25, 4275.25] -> 1.09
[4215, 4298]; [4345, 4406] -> 1.23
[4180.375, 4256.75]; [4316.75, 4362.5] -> 1.21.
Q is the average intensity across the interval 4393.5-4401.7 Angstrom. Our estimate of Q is 3.03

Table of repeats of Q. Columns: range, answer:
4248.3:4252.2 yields 2.59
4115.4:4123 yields 2.5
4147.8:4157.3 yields 2.26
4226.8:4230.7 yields 2.42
